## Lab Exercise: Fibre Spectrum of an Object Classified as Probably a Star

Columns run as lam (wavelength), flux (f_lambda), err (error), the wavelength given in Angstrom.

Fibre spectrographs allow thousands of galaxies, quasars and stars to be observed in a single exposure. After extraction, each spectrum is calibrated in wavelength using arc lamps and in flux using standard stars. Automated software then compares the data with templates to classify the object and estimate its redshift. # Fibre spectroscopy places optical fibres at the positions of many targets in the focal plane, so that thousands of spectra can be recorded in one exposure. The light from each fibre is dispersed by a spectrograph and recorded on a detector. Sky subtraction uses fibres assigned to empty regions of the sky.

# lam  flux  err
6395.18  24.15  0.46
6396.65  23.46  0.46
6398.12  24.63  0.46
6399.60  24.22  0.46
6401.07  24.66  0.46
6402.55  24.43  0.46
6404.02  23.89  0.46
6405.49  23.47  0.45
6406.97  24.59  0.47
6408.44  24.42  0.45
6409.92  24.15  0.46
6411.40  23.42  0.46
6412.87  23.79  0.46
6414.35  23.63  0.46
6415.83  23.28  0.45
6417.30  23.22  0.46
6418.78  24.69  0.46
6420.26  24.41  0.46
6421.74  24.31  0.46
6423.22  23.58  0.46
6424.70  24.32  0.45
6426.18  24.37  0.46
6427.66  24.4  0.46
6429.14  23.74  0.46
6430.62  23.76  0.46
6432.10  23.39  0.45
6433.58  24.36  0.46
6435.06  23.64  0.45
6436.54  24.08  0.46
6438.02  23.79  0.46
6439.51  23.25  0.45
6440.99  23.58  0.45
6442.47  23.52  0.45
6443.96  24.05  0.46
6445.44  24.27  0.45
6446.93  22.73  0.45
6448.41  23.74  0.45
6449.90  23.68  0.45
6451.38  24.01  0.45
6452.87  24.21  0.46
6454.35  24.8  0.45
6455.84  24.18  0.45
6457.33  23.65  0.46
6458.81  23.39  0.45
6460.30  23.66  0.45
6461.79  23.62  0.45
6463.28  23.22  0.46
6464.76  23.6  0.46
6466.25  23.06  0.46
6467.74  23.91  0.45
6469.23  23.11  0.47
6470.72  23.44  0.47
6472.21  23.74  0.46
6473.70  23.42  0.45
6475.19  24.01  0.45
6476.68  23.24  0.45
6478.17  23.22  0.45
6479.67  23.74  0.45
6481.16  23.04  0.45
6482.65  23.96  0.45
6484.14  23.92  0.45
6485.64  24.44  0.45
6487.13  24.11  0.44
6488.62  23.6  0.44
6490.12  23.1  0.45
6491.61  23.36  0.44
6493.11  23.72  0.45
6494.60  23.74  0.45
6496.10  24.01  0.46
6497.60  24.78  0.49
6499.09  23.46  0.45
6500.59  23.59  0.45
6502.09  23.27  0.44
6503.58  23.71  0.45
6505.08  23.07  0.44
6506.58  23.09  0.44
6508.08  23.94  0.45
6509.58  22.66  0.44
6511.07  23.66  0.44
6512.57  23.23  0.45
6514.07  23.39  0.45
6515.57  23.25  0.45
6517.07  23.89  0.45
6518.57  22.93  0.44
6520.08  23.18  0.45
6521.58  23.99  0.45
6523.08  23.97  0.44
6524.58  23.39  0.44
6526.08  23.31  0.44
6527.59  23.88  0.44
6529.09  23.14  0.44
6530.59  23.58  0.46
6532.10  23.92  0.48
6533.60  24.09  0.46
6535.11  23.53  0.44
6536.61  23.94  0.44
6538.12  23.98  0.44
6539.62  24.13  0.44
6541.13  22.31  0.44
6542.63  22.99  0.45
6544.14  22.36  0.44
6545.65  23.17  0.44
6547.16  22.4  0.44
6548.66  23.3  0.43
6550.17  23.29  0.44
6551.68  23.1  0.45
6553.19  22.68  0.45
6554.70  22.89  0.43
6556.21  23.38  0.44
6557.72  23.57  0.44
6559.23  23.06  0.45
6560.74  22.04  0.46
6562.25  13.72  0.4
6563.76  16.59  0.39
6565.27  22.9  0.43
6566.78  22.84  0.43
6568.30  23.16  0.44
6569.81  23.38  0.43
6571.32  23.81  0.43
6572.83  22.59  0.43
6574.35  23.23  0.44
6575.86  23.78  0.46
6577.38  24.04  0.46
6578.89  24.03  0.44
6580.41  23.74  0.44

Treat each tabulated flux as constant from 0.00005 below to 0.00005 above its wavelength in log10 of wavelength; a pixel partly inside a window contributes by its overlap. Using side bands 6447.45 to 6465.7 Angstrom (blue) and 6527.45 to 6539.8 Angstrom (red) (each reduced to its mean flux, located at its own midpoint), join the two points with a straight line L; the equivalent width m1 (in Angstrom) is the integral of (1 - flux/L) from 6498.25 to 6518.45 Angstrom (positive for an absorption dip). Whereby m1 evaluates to 0.3 Angstrom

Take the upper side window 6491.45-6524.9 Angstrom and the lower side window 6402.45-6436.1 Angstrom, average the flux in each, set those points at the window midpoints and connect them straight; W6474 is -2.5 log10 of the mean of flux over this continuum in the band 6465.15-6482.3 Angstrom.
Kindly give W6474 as 0.011 mag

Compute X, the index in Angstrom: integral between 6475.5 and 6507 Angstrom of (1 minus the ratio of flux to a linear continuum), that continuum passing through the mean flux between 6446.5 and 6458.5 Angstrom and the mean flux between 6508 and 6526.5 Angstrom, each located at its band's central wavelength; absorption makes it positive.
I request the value -0.02 Angstrom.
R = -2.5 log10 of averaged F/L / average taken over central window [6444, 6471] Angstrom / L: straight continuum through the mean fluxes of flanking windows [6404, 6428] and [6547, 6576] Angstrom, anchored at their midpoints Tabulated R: -0.01 mag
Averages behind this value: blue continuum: 24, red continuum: 22.3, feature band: 23.7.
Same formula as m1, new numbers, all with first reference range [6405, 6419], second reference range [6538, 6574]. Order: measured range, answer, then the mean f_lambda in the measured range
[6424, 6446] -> -0.27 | 23.9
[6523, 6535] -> -0.52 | 23.6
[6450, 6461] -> -0.27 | 24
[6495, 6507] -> -0.37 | 23.6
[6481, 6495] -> -0.40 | 23.7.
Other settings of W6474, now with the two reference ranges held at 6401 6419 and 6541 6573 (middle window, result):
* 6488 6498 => -0.03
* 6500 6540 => -0.04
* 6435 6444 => 0.00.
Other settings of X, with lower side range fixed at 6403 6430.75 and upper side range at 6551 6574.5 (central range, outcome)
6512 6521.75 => -0.3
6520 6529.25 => -0.4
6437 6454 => -0.1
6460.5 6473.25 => -0.1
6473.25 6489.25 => -0.4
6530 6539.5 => -0.6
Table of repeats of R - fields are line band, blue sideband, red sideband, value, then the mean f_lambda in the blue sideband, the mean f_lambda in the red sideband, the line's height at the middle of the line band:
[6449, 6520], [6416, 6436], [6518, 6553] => 0.00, 24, 23.4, 23.7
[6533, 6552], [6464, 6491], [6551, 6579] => -0.03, 23.6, 22.3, 22.6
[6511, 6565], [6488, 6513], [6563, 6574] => 0.00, 23.5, 22.2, 22.8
